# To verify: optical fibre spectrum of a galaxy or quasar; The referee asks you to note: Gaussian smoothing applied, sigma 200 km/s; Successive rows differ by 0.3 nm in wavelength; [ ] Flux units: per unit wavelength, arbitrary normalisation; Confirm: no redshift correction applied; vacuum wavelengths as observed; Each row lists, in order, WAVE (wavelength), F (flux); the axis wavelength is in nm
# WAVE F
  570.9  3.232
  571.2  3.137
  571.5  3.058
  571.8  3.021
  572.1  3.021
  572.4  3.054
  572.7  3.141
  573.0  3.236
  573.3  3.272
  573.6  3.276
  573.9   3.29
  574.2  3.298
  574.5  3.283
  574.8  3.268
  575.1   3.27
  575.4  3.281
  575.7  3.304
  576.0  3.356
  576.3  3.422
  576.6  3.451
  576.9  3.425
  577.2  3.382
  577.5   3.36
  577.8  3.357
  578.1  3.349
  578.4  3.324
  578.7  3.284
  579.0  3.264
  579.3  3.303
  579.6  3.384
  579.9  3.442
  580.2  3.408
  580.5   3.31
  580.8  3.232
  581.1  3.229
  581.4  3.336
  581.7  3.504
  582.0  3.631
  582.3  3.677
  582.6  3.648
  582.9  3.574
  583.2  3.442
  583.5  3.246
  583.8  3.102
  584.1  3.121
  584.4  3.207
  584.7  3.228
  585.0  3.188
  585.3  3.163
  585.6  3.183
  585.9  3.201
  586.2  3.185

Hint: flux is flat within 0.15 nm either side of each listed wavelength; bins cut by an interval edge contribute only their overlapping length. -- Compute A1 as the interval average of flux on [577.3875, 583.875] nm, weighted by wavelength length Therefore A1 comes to 3.39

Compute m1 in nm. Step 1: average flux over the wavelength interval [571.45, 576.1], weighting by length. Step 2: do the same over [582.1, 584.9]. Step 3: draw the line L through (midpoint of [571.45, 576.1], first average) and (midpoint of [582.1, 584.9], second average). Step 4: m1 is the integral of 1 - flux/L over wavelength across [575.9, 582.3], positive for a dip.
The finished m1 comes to -0.156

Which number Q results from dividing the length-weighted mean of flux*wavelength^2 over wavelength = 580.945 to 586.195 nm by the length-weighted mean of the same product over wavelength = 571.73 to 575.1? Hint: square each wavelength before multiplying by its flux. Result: 1.08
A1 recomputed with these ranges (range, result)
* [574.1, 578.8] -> 3.34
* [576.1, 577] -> 3.43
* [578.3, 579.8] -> 3.32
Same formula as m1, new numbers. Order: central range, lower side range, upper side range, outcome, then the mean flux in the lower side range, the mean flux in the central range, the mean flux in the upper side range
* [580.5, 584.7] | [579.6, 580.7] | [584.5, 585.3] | -0.11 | 3.38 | 3.37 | 3.2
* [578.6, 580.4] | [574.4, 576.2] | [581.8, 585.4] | -0.01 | 3.3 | 3.35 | 3.36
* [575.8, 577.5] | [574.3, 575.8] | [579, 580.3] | -0.05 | 3.28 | 3.4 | 3.37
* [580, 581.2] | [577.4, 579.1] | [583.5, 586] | -0.01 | 3.32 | 3.3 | 3.18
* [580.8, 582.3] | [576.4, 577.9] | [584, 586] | -0.07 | 3.4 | 3.43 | 3.19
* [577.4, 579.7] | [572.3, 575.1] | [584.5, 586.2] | -0.08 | 3.24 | 3.33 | 3.19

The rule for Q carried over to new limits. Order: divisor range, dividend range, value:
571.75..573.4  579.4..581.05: 1.10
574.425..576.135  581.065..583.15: 1.10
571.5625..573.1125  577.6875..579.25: 1.10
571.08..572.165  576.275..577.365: 1.14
